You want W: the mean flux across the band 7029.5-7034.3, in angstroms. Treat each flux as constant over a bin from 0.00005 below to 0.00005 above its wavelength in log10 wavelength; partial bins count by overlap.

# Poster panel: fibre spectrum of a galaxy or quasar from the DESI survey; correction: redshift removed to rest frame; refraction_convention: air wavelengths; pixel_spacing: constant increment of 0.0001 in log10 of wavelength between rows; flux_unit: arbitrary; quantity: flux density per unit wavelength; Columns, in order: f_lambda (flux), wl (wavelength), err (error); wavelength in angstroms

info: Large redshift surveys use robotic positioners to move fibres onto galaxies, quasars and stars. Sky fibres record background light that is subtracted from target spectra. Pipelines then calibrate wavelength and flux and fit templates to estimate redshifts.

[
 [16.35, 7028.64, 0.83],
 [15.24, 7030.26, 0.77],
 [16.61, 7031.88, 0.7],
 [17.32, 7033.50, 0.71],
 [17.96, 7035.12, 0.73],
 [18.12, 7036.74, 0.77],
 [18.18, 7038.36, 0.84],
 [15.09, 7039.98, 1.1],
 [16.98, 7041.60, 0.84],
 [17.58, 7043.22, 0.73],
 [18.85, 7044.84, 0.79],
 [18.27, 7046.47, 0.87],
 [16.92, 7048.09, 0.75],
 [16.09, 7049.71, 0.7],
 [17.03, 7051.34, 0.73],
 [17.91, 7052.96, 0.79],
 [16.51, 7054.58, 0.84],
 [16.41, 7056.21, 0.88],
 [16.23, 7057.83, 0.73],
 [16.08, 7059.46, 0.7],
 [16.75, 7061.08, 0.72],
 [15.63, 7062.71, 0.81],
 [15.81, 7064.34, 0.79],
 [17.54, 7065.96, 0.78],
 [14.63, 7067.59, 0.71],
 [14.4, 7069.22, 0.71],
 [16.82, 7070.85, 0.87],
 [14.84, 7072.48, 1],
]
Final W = 16.4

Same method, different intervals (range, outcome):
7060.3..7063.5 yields 16.2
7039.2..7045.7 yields 17.1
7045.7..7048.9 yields 17.6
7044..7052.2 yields 17.4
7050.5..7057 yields 17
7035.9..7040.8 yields 17.1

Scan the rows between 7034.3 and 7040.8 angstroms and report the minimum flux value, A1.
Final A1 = 15.09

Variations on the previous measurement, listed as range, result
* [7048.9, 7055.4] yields 16.09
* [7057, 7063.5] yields 15.63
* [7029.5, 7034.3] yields 15.24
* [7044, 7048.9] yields 16.92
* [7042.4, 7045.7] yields 17.58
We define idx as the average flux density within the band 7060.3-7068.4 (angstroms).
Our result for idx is 16.1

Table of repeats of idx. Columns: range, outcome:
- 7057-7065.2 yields 16.1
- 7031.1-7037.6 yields 17.5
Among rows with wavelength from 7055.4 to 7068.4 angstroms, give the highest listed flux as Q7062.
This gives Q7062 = 17.54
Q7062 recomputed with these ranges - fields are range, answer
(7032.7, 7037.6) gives 18.12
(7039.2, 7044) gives 17.58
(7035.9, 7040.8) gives 18.18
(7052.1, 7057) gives 17.91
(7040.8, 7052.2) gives 18.85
